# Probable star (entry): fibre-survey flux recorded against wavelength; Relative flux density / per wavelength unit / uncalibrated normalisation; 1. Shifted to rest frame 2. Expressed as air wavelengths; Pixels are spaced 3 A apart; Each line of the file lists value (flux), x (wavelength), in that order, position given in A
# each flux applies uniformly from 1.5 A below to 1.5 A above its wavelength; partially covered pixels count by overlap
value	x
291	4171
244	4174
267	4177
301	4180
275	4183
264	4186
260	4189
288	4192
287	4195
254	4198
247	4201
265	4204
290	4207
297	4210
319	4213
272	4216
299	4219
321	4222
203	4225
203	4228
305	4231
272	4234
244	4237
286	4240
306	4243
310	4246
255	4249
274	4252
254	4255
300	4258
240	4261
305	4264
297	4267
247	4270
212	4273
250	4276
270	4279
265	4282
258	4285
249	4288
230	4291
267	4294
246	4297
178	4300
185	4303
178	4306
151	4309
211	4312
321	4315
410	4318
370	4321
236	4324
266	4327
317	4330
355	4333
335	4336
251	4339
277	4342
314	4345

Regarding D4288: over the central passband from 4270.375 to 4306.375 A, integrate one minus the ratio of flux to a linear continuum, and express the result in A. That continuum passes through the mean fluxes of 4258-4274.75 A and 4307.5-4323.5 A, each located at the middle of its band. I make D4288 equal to 5.2 A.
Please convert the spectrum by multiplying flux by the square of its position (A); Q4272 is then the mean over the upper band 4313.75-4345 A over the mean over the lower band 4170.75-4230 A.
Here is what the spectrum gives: 1.22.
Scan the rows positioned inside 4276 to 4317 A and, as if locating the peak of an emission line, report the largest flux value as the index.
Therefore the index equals 321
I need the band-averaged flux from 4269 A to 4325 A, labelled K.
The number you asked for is 249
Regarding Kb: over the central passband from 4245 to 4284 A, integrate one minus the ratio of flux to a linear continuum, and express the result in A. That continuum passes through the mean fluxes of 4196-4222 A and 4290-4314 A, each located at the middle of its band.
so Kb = -4.8 A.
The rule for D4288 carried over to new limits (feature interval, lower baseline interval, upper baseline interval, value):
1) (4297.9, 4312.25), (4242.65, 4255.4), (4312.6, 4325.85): 6.1 A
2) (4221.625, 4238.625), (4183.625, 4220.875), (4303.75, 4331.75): 1.4 A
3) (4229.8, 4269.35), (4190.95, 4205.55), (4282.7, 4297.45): -3.3 A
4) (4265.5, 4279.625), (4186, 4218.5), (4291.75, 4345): 0.9 A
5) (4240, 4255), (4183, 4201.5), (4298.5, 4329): -1.3 A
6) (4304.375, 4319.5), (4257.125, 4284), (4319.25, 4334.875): 2.3 A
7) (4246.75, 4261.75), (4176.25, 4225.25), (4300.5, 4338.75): 0.5 A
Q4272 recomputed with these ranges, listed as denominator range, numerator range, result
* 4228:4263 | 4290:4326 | 0.94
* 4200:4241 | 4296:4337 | 1.03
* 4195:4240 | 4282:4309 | 0.85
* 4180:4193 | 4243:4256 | 1.04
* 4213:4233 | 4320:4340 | 1.18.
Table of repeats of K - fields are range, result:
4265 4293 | 254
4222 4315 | 251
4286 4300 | 241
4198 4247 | 276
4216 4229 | 260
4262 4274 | 266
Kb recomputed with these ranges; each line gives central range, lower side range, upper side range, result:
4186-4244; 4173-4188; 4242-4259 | 0.5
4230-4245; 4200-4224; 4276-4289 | -0.3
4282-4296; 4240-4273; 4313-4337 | 2.2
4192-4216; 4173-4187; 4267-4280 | -1.3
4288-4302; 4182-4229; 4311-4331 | 3.2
